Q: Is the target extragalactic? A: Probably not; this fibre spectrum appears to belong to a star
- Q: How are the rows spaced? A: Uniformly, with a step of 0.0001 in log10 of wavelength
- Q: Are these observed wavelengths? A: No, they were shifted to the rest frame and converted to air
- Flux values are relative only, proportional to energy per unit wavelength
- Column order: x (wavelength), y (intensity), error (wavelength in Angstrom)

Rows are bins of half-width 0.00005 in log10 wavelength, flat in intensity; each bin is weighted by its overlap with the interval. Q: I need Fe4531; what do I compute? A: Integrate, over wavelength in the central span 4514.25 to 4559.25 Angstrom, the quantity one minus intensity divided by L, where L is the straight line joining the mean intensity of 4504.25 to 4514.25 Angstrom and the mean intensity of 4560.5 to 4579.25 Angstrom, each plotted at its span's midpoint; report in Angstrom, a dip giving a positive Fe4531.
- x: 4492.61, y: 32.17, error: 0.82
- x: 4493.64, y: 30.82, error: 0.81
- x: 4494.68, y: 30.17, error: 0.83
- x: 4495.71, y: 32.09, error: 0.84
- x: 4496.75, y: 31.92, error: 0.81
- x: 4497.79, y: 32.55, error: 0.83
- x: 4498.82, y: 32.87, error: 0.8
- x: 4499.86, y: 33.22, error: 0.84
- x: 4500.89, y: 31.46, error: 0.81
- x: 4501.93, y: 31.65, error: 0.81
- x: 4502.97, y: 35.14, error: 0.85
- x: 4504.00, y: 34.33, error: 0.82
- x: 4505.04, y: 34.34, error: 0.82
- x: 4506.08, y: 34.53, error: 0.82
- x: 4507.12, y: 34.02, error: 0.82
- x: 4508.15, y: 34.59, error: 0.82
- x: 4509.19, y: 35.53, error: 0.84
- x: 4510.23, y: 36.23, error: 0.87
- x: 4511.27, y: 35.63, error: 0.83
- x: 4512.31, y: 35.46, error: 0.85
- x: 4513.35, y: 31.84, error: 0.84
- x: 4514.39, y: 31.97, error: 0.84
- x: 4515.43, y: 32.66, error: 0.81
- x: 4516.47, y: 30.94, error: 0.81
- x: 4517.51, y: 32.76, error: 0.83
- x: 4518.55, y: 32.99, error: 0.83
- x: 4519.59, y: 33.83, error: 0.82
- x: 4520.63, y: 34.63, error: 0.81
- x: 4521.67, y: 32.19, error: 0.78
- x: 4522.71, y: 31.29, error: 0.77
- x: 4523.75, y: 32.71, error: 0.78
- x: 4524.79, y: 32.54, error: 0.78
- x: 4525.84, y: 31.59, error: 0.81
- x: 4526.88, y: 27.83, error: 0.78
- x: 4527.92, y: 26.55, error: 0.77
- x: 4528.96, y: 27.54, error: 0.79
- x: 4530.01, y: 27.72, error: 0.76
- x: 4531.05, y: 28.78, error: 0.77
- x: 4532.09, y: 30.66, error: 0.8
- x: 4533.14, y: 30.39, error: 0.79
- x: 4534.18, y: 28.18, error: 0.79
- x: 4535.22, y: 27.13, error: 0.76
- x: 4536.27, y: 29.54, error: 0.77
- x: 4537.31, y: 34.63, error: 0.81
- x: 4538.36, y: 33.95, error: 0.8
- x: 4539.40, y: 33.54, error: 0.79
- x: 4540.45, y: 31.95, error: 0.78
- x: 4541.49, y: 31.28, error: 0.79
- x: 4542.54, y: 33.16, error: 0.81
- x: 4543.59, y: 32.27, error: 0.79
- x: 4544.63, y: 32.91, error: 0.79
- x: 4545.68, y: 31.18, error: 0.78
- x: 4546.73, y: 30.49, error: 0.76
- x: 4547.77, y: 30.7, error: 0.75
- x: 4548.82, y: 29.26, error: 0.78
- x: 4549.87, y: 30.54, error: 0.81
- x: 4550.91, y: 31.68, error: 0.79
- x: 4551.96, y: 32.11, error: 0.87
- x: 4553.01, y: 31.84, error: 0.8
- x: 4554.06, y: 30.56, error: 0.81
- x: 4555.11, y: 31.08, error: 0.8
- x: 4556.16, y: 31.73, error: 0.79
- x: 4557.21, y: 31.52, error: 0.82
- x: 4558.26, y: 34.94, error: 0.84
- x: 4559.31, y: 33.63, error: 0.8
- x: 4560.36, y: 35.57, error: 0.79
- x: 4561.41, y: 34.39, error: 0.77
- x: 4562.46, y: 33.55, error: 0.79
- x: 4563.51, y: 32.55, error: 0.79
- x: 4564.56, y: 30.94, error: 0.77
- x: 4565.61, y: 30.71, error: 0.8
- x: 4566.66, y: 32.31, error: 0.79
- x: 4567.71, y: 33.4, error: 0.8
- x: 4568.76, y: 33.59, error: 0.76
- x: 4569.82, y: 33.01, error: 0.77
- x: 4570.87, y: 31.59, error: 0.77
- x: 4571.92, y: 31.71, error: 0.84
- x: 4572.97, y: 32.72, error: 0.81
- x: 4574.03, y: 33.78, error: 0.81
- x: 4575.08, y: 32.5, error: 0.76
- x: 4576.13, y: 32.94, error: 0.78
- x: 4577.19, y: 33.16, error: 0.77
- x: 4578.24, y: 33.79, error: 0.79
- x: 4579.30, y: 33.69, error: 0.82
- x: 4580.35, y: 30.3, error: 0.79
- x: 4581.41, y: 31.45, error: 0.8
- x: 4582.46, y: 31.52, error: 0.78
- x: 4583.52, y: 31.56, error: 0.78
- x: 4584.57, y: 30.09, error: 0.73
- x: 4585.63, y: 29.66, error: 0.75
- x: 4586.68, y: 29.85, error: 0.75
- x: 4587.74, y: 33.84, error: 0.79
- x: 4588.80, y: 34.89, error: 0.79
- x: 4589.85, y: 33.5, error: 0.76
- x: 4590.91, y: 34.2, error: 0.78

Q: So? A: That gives 3.3 Angstrom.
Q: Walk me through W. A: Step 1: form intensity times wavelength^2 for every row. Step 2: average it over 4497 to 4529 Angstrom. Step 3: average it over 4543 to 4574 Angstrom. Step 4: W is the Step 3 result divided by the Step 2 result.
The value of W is 1.0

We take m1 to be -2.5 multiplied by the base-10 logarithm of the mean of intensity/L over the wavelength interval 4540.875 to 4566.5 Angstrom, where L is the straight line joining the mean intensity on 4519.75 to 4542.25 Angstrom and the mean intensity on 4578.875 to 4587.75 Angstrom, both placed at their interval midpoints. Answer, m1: -0.04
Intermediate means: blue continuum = 30.8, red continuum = 31.2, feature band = 32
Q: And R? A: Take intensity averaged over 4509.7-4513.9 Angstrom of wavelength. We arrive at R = 34.7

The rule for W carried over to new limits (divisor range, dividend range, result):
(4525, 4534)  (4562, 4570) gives 1.14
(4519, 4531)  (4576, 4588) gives 1.06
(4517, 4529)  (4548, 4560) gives 1.02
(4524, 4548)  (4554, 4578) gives 1.08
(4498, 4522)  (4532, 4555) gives 0.94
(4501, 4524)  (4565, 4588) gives 0.98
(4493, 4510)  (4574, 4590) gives 1.01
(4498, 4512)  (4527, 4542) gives 0.89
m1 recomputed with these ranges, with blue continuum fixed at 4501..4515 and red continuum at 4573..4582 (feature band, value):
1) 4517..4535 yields 0.10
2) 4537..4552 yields 0.05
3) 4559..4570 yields 0.00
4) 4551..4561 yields 0.02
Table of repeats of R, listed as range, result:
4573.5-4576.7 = 33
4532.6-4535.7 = 28.6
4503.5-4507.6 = 34.2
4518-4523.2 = 33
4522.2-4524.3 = 32.1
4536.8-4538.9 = 34.3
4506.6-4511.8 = 35.2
